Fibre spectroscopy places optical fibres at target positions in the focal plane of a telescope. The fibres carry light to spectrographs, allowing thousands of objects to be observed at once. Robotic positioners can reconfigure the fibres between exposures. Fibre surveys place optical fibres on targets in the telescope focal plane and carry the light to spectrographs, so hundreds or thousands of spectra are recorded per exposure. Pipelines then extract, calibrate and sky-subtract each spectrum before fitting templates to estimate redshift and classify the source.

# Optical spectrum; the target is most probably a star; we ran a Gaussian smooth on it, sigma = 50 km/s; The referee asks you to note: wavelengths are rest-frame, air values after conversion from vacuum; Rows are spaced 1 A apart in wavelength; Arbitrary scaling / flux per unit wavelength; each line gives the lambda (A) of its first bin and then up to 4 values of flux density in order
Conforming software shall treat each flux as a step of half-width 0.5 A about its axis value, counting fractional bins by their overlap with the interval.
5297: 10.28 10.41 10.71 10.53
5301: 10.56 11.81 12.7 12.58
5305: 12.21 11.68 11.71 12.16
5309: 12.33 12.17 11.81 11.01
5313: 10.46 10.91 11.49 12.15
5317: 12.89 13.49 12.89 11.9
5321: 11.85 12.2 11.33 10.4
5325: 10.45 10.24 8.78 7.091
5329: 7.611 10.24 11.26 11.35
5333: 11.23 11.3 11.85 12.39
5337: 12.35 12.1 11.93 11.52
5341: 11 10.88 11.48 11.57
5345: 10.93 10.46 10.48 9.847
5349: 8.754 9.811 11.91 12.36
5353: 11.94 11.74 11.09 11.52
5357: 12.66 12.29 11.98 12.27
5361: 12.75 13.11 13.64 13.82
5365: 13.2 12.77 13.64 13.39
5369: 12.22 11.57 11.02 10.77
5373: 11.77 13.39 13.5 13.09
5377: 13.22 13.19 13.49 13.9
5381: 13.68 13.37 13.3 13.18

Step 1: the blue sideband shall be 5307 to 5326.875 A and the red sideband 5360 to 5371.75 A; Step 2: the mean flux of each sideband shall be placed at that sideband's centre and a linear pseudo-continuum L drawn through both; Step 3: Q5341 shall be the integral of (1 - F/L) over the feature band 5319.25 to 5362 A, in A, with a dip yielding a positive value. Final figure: 3.6 A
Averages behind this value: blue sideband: 11.6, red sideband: 12.8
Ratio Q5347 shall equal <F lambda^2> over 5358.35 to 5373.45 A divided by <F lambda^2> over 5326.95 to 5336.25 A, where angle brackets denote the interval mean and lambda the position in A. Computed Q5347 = 1.2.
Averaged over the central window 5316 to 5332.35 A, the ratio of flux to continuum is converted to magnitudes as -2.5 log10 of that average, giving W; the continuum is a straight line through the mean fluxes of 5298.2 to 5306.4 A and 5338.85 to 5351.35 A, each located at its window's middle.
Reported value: 0.02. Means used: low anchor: 11.6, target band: 10.9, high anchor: 10.8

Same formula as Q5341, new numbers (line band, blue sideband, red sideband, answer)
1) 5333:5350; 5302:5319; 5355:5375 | 1.6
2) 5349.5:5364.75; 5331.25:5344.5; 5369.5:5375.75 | -0.5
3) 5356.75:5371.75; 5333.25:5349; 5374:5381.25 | 0.0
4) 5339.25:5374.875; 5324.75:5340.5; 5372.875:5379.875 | 0.8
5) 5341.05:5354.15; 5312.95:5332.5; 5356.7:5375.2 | 1.1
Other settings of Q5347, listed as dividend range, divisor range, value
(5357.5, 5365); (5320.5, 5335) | 1.25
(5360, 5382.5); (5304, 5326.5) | 1.12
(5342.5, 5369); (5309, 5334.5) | 1.09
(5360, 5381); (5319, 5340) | 1.19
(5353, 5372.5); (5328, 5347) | 1.13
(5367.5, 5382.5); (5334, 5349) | 1.15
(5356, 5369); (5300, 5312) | 1.11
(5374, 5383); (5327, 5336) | 1.33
